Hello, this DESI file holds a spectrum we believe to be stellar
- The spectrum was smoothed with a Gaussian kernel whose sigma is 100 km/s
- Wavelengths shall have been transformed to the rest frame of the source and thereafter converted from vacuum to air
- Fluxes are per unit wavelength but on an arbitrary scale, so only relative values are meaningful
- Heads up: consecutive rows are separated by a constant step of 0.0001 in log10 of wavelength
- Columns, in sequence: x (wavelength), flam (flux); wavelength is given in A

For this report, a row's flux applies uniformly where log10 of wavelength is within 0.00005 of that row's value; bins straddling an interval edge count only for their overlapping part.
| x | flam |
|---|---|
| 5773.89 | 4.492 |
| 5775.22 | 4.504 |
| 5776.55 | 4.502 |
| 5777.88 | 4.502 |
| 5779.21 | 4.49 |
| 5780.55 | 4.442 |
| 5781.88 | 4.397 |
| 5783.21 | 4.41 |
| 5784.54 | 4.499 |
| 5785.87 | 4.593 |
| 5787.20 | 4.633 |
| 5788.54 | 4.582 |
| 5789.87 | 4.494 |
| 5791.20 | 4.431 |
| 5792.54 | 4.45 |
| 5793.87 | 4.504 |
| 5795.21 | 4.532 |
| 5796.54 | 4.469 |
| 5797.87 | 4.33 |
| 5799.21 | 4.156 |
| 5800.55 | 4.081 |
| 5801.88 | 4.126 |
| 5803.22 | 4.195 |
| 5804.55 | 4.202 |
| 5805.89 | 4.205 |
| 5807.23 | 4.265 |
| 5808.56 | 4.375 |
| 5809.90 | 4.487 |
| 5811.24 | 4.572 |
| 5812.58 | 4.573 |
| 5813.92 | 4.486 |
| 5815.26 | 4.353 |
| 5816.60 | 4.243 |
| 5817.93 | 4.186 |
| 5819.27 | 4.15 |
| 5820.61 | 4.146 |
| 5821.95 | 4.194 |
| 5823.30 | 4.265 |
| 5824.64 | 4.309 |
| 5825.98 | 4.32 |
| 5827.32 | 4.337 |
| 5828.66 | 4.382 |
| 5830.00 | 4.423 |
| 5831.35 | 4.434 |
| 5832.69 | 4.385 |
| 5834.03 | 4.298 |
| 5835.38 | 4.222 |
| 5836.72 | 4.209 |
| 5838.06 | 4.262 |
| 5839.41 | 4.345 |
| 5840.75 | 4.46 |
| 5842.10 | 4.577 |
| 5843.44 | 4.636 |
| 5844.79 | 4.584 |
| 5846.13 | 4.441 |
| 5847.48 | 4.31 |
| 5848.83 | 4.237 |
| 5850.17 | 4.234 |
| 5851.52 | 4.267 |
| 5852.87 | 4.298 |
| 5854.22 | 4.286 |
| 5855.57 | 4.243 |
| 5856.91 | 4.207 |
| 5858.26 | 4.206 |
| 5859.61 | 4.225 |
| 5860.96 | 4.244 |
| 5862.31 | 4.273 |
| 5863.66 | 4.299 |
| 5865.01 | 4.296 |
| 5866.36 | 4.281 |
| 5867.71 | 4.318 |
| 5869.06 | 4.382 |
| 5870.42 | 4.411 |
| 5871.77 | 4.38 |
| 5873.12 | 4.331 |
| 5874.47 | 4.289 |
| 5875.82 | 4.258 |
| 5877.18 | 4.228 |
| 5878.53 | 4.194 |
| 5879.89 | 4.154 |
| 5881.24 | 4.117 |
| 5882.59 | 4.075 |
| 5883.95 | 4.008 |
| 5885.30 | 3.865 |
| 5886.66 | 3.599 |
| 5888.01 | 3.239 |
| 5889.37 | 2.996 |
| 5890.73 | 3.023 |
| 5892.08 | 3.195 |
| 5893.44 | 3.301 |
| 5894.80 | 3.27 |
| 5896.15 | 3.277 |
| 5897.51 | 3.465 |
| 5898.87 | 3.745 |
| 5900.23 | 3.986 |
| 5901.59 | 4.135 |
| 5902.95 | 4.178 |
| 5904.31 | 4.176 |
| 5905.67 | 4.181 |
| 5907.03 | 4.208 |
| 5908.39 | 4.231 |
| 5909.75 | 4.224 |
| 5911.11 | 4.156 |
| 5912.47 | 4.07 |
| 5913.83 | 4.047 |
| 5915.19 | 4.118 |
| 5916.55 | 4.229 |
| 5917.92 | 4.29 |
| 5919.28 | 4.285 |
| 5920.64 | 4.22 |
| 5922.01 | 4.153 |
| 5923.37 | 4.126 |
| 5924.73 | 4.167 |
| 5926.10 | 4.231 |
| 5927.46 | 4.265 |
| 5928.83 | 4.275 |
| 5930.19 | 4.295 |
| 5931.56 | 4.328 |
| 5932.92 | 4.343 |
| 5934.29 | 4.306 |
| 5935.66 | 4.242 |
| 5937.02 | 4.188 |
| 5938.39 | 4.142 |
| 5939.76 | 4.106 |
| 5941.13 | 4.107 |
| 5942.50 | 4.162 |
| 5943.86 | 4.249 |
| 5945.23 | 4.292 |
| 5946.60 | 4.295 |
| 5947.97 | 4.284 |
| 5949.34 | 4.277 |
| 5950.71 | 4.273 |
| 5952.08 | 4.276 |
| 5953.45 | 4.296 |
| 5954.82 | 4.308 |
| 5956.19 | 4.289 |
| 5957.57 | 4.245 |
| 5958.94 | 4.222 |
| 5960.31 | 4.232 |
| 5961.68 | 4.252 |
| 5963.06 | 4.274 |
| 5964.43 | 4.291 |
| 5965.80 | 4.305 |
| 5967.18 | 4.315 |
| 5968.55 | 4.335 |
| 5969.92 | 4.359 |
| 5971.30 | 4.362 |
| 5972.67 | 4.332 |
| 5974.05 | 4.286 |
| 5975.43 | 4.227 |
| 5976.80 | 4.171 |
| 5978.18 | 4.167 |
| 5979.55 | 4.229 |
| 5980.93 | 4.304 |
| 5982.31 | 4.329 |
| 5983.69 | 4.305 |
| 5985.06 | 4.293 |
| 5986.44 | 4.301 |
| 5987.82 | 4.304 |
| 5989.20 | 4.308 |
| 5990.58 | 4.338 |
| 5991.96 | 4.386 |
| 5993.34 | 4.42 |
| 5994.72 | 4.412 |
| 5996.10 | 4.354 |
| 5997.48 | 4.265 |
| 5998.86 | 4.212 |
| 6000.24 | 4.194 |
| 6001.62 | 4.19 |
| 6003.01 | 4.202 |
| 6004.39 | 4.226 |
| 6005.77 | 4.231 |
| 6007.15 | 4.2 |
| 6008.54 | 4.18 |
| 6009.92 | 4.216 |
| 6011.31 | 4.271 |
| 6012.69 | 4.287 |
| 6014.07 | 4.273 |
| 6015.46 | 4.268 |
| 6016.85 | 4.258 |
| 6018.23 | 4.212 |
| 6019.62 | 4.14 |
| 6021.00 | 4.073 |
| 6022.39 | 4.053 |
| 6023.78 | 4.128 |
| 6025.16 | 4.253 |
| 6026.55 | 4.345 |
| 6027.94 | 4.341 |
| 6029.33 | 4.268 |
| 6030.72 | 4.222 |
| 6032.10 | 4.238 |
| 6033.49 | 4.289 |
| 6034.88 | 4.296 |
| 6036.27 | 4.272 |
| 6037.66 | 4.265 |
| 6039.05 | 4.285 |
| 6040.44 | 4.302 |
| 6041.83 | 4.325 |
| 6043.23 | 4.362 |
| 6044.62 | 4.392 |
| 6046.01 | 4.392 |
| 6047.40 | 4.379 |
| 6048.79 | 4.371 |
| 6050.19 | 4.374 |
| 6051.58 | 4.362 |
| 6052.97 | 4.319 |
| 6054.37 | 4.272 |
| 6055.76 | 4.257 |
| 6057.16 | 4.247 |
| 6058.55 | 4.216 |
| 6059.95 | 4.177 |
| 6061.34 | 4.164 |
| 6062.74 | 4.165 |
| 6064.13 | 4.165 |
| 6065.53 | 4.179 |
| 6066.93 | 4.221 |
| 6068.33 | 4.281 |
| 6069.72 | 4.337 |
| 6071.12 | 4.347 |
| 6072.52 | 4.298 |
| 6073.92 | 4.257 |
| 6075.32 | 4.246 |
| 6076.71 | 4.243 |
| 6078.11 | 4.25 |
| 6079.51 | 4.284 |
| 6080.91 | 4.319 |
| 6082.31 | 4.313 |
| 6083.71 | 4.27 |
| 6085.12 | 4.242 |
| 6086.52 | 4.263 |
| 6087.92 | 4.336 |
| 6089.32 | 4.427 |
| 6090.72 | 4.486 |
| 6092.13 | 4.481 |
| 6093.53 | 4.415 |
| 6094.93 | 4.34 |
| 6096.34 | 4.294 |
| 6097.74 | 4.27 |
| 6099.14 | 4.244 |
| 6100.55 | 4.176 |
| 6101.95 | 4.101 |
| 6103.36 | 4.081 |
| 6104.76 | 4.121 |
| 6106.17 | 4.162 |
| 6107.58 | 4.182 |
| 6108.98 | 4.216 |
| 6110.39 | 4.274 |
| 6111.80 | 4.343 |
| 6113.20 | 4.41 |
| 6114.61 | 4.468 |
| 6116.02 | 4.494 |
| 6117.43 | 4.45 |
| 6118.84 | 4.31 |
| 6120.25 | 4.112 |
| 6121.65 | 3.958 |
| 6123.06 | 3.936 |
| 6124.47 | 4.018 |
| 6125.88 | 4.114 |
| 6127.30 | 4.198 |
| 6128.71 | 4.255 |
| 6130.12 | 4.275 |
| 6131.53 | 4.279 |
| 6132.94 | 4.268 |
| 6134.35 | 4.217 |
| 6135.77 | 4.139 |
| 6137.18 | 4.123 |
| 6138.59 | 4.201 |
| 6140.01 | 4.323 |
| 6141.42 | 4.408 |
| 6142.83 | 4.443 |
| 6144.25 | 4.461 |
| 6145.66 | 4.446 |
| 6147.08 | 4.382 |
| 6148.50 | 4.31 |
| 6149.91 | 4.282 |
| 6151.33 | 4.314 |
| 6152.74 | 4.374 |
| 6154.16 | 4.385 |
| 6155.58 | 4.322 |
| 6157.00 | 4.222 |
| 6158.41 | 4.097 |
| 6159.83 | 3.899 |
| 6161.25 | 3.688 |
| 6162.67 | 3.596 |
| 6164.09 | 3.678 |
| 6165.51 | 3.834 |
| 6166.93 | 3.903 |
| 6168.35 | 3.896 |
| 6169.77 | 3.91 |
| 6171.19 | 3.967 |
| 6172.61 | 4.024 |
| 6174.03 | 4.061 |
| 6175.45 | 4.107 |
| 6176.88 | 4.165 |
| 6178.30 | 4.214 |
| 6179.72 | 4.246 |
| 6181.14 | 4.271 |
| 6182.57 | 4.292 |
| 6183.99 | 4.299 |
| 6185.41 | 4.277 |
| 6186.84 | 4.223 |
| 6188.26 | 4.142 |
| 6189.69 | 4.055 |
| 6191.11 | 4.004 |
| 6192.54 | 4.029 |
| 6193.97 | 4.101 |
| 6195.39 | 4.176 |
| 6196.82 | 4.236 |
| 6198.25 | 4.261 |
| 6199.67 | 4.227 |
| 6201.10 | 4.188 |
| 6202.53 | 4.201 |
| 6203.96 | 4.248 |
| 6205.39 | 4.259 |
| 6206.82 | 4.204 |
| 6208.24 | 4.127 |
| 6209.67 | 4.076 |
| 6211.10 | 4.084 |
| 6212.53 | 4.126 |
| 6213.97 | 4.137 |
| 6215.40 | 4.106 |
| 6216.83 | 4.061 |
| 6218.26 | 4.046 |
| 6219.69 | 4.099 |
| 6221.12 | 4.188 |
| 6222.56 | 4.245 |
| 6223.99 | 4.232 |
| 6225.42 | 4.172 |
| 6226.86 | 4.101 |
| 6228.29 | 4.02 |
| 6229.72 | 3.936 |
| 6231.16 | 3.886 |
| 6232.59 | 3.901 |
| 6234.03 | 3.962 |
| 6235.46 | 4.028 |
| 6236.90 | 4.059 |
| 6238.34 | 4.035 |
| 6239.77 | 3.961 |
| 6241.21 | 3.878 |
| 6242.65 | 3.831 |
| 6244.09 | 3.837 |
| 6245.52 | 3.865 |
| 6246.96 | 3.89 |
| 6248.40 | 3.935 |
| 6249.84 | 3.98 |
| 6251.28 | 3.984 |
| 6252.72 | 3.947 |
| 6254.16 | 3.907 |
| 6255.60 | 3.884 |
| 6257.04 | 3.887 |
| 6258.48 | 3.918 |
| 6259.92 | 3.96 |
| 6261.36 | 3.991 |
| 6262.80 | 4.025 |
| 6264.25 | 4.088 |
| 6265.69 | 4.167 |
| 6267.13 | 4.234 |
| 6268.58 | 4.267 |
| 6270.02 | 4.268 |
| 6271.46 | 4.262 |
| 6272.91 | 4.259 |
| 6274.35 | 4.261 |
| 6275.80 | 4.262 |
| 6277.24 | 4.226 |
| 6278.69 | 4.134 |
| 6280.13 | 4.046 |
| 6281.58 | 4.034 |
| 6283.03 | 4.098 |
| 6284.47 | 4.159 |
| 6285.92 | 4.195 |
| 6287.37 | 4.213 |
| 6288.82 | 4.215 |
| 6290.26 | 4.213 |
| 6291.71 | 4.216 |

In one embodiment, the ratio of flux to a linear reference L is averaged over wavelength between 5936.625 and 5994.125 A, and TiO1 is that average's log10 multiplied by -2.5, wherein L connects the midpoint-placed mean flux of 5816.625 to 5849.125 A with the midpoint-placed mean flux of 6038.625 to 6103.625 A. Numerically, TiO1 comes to 0.01 mag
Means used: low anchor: 4.34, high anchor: 4.29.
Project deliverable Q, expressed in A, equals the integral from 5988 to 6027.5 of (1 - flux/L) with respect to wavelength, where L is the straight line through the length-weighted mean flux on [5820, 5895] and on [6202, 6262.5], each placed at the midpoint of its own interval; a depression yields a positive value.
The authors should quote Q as -1.35 A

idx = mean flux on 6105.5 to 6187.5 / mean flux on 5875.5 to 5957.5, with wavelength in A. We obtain 1.03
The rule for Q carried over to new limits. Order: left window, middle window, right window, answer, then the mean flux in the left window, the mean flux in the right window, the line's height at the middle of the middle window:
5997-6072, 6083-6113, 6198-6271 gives -0.6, 4.25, 4.06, 4.19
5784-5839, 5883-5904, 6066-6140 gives 3.7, 4.35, 4.26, 4.32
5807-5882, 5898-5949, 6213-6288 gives 1.0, 4.32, 4.06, 4.27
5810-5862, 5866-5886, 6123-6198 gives 0.4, 4.33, 4.15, 4.31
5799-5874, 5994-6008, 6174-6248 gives -0.1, 4.32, 4.1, 4.22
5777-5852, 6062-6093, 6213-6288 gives -0.8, 4.37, 4.06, 4.18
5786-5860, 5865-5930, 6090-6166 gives 4.5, 4.34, 4.22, 4.31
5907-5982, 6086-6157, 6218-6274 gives -2.7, 4.24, 4.03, 4.12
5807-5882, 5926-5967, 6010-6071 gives 0.3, 4.32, 4.26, 4.29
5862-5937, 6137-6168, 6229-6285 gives -1.0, 4.05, 4.03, 4.04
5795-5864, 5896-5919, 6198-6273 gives 1.1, 4.32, 4.06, 4.27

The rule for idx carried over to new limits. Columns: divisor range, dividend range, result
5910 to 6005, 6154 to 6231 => 0.96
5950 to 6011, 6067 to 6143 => 1.00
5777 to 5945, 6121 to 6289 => 0.98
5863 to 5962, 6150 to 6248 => 1.00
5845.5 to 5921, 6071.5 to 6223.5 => 1.03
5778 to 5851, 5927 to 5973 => 0.98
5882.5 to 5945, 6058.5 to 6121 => 1.07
